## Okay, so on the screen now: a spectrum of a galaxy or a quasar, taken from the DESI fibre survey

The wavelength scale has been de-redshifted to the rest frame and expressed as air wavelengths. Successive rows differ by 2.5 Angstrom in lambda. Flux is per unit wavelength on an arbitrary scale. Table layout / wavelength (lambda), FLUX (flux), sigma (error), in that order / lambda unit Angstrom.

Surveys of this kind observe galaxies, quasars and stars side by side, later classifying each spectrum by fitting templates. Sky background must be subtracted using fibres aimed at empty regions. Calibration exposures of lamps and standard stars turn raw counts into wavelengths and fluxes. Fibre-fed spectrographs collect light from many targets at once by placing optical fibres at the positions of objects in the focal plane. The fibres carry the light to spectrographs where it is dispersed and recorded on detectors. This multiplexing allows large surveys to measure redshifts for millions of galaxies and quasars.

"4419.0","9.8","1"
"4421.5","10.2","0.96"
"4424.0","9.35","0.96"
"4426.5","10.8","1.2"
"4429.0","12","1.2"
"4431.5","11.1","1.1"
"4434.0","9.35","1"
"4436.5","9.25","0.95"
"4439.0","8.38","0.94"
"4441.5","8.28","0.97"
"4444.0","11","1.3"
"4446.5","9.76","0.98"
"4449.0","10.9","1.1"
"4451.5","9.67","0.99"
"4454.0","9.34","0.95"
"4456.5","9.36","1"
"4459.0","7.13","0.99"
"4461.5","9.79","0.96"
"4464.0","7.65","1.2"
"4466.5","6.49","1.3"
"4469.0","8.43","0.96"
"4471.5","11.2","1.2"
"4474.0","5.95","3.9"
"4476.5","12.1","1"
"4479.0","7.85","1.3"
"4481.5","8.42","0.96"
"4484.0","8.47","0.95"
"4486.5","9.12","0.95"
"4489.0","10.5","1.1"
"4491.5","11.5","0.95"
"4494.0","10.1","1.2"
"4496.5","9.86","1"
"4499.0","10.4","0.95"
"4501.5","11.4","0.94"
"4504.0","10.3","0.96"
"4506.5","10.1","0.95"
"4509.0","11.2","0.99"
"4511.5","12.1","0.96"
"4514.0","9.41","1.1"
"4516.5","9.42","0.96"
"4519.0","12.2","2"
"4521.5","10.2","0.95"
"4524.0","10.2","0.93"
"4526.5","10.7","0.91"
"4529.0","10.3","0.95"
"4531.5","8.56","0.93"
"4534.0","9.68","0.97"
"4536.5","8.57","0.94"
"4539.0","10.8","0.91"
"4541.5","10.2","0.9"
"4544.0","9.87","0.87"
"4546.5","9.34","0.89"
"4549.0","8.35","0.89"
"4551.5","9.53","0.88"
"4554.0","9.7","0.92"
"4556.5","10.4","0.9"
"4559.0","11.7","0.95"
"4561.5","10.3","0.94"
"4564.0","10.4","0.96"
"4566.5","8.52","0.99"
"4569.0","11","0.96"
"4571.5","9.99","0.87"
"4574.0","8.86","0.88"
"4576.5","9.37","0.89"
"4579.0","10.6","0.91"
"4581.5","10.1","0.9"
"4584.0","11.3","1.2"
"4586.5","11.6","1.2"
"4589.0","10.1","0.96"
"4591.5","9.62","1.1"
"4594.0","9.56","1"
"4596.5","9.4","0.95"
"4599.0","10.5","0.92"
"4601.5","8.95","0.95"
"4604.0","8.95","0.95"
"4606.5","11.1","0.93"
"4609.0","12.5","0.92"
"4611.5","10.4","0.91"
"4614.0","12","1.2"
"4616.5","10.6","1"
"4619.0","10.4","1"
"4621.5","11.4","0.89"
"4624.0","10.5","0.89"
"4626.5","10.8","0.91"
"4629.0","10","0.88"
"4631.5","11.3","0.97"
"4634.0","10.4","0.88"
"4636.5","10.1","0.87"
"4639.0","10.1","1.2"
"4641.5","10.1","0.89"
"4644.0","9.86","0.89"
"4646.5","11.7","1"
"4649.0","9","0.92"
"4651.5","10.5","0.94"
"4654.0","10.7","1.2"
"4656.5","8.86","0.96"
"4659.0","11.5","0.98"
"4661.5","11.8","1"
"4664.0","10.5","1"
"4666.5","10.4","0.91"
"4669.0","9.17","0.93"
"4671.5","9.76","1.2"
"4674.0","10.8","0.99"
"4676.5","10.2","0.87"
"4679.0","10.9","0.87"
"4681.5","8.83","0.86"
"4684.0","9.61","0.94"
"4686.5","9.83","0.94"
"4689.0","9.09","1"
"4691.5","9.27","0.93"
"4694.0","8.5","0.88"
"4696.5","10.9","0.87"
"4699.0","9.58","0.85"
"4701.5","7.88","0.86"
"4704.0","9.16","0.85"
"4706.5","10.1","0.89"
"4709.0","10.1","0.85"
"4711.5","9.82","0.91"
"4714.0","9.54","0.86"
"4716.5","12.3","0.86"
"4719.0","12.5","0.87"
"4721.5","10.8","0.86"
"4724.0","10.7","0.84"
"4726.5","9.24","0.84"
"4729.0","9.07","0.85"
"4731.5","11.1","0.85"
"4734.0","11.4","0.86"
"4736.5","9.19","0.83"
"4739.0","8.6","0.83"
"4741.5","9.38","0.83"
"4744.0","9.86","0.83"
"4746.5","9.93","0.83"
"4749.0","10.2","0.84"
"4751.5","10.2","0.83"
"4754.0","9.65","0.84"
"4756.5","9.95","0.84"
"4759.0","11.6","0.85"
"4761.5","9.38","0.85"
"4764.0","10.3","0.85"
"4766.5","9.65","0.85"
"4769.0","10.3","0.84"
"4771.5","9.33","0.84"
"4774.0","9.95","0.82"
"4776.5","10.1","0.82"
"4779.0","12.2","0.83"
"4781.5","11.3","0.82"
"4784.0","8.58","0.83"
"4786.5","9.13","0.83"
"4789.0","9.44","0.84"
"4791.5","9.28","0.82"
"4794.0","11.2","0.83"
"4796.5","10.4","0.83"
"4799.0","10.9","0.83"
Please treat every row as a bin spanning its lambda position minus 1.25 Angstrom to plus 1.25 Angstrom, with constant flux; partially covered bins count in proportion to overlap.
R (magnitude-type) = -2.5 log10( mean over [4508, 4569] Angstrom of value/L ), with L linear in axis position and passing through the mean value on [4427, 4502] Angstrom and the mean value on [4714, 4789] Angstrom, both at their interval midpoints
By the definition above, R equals -0.05 mag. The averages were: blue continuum 9.49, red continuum 10.2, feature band 10.1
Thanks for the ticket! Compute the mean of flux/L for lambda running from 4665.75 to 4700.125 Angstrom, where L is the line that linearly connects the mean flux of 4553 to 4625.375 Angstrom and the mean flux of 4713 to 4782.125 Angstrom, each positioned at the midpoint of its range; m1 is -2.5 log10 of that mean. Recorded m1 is 0.06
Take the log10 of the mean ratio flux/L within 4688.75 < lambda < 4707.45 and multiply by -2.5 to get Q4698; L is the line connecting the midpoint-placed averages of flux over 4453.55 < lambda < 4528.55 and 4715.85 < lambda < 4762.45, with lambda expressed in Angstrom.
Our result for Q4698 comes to 0.09 mag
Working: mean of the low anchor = 9.71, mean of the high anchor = 10.2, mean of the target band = 9.31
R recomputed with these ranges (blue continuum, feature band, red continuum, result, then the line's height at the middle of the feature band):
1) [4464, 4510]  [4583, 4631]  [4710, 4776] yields -0.07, 9.84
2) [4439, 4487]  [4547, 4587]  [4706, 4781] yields -0.07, 9.44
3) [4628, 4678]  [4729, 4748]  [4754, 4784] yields 0.04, 10.3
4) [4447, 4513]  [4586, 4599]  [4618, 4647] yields 0.03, 10.3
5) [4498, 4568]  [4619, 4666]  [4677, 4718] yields -0.07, 9.87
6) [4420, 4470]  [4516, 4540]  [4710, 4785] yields -0.05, 9.64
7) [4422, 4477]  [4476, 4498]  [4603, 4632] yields 0.00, 9.72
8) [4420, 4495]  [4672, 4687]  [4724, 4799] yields -0.02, 9.87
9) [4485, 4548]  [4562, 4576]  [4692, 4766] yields 0.05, 10.2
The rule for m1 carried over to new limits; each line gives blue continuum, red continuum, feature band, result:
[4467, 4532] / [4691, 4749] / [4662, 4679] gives -0.03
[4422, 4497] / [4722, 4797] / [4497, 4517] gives -0.11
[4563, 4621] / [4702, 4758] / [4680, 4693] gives 0.09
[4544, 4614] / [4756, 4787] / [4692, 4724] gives 0.00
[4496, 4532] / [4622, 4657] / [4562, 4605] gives 0.05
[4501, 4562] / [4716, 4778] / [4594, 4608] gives 0.04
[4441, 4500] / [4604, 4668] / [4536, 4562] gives 0.00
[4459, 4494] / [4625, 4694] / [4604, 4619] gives -0.12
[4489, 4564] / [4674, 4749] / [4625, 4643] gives -0.04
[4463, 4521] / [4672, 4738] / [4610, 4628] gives -0.10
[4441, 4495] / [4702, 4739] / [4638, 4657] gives -0.02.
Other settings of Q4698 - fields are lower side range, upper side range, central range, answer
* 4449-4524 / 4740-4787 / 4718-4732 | -0.05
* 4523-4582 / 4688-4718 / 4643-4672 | -0.06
